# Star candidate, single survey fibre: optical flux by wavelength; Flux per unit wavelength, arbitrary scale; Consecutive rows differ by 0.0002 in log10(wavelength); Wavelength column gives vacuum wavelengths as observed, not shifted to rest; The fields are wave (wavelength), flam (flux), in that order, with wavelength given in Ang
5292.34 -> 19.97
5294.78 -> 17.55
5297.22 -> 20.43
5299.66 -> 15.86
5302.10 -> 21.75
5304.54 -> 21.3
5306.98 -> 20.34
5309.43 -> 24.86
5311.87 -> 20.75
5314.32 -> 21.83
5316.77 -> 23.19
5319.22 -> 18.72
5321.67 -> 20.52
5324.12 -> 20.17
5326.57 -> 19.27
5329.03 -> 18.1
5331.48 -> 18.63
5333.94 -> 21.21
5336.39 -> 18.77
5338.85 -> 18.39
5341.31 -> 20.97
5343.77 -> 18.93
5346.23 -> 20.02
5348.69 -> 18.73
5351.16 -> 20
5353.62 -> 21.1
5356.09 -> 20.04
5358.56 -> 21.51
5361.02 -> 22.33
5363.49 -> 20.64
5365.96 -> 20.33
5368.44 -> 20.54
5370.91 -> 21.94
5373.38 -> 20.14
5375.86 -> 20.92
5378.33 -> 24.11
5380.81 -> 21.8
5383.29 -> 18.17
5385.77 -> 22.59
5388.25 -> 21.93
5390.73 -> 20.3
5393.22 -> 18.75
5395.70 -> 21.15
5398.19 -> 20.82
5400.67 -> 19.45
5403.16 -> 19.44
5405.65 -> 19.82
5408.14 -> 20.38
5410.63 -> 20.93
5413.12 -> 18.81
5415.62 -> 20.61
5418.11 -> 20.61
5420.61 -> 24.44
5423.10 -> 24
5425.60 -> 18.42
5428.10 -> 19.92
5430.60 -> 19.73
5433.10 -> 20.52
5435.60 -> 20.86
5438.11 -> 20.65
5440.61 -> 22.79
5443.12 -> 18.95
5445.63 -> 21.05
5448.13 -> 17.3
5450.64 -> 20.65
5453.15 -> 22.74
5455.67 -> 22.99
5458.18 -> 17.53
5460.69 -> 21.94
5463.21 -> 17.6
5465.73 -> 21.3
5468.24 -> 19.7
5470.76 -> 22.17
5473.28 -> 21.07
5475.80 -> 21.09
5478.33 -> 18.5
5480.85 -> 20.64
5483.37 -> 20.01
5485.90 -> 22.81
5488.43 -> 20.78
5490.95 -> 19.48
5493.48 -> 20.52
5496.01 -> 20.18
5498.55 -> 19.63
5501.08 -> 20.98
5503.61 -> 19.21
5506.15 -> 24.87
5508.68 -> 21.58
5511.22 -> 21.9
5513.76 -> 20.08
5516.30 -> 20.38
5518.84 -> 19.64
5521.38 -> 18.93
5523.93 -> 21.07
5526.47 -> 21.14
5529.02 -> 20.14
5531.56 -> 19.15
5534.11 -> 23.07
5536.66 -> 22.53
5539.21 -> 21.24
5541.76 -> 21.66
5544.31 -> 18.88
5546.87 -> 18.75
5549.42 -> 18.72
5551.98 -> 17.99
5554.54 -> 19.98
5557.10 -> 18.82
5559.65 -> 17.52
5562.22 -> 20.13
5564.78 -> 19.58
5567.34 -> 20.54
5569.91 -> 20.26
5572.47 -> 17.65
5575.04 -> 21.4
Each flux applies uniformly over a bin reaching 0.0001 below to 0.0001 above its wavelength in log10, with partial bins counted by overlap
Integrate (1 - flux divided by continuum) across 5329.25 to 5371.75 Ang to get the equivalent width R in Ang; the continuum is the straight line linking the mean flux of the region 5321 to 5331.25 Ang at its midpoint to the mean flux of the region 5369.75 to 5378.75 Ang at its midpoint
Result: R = 0.67 Ang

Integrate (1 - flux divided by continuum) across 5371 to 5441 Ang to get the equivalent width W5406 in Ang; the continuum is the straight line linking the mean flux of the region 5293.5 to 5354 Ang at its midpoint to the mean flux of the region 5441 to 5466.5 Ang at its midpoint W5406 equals -2.1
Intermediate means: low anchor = 20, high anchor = 20.3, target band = 20.8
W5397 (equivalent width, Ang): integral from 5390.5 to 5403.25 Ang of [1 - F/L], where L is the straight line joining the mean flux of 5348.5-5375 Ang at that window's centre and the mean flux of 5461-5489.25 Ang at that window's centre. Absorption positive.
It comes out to 0.4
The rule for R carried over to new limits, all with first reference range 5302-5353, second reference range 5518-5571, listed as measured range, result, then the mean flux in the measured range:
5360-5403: -1.4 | 20.9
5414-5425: -1.0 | 22.1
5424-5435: 0.2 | 19.9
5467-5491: -0.7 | 20.7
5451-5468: -0.4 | 20.6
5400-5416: 0.2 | 19.9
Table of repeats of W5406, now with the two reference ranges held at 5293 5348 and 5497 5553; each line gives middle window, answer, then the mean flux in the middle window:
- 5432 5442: -0.4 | 21.2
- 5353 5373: -0.9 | 21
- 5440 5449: 0.2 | 19.9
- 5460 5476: -0.2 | 20.6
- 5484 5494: -0.2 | 20.9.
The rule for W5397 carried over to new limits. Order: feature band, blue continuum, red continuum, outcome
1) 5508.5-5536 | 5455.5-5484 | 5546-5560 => -1.9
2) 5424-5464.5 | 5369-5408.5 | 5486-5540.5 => 1.0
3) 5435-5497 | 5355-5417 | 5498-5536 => 0.8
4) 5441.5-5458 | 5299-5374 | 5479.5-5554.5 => 0.0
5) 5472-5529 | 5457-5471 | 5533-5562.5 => -2.1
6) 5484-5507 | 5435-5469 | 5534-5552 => -0.5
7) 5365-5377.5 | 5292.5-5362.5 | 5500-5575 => -0.4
